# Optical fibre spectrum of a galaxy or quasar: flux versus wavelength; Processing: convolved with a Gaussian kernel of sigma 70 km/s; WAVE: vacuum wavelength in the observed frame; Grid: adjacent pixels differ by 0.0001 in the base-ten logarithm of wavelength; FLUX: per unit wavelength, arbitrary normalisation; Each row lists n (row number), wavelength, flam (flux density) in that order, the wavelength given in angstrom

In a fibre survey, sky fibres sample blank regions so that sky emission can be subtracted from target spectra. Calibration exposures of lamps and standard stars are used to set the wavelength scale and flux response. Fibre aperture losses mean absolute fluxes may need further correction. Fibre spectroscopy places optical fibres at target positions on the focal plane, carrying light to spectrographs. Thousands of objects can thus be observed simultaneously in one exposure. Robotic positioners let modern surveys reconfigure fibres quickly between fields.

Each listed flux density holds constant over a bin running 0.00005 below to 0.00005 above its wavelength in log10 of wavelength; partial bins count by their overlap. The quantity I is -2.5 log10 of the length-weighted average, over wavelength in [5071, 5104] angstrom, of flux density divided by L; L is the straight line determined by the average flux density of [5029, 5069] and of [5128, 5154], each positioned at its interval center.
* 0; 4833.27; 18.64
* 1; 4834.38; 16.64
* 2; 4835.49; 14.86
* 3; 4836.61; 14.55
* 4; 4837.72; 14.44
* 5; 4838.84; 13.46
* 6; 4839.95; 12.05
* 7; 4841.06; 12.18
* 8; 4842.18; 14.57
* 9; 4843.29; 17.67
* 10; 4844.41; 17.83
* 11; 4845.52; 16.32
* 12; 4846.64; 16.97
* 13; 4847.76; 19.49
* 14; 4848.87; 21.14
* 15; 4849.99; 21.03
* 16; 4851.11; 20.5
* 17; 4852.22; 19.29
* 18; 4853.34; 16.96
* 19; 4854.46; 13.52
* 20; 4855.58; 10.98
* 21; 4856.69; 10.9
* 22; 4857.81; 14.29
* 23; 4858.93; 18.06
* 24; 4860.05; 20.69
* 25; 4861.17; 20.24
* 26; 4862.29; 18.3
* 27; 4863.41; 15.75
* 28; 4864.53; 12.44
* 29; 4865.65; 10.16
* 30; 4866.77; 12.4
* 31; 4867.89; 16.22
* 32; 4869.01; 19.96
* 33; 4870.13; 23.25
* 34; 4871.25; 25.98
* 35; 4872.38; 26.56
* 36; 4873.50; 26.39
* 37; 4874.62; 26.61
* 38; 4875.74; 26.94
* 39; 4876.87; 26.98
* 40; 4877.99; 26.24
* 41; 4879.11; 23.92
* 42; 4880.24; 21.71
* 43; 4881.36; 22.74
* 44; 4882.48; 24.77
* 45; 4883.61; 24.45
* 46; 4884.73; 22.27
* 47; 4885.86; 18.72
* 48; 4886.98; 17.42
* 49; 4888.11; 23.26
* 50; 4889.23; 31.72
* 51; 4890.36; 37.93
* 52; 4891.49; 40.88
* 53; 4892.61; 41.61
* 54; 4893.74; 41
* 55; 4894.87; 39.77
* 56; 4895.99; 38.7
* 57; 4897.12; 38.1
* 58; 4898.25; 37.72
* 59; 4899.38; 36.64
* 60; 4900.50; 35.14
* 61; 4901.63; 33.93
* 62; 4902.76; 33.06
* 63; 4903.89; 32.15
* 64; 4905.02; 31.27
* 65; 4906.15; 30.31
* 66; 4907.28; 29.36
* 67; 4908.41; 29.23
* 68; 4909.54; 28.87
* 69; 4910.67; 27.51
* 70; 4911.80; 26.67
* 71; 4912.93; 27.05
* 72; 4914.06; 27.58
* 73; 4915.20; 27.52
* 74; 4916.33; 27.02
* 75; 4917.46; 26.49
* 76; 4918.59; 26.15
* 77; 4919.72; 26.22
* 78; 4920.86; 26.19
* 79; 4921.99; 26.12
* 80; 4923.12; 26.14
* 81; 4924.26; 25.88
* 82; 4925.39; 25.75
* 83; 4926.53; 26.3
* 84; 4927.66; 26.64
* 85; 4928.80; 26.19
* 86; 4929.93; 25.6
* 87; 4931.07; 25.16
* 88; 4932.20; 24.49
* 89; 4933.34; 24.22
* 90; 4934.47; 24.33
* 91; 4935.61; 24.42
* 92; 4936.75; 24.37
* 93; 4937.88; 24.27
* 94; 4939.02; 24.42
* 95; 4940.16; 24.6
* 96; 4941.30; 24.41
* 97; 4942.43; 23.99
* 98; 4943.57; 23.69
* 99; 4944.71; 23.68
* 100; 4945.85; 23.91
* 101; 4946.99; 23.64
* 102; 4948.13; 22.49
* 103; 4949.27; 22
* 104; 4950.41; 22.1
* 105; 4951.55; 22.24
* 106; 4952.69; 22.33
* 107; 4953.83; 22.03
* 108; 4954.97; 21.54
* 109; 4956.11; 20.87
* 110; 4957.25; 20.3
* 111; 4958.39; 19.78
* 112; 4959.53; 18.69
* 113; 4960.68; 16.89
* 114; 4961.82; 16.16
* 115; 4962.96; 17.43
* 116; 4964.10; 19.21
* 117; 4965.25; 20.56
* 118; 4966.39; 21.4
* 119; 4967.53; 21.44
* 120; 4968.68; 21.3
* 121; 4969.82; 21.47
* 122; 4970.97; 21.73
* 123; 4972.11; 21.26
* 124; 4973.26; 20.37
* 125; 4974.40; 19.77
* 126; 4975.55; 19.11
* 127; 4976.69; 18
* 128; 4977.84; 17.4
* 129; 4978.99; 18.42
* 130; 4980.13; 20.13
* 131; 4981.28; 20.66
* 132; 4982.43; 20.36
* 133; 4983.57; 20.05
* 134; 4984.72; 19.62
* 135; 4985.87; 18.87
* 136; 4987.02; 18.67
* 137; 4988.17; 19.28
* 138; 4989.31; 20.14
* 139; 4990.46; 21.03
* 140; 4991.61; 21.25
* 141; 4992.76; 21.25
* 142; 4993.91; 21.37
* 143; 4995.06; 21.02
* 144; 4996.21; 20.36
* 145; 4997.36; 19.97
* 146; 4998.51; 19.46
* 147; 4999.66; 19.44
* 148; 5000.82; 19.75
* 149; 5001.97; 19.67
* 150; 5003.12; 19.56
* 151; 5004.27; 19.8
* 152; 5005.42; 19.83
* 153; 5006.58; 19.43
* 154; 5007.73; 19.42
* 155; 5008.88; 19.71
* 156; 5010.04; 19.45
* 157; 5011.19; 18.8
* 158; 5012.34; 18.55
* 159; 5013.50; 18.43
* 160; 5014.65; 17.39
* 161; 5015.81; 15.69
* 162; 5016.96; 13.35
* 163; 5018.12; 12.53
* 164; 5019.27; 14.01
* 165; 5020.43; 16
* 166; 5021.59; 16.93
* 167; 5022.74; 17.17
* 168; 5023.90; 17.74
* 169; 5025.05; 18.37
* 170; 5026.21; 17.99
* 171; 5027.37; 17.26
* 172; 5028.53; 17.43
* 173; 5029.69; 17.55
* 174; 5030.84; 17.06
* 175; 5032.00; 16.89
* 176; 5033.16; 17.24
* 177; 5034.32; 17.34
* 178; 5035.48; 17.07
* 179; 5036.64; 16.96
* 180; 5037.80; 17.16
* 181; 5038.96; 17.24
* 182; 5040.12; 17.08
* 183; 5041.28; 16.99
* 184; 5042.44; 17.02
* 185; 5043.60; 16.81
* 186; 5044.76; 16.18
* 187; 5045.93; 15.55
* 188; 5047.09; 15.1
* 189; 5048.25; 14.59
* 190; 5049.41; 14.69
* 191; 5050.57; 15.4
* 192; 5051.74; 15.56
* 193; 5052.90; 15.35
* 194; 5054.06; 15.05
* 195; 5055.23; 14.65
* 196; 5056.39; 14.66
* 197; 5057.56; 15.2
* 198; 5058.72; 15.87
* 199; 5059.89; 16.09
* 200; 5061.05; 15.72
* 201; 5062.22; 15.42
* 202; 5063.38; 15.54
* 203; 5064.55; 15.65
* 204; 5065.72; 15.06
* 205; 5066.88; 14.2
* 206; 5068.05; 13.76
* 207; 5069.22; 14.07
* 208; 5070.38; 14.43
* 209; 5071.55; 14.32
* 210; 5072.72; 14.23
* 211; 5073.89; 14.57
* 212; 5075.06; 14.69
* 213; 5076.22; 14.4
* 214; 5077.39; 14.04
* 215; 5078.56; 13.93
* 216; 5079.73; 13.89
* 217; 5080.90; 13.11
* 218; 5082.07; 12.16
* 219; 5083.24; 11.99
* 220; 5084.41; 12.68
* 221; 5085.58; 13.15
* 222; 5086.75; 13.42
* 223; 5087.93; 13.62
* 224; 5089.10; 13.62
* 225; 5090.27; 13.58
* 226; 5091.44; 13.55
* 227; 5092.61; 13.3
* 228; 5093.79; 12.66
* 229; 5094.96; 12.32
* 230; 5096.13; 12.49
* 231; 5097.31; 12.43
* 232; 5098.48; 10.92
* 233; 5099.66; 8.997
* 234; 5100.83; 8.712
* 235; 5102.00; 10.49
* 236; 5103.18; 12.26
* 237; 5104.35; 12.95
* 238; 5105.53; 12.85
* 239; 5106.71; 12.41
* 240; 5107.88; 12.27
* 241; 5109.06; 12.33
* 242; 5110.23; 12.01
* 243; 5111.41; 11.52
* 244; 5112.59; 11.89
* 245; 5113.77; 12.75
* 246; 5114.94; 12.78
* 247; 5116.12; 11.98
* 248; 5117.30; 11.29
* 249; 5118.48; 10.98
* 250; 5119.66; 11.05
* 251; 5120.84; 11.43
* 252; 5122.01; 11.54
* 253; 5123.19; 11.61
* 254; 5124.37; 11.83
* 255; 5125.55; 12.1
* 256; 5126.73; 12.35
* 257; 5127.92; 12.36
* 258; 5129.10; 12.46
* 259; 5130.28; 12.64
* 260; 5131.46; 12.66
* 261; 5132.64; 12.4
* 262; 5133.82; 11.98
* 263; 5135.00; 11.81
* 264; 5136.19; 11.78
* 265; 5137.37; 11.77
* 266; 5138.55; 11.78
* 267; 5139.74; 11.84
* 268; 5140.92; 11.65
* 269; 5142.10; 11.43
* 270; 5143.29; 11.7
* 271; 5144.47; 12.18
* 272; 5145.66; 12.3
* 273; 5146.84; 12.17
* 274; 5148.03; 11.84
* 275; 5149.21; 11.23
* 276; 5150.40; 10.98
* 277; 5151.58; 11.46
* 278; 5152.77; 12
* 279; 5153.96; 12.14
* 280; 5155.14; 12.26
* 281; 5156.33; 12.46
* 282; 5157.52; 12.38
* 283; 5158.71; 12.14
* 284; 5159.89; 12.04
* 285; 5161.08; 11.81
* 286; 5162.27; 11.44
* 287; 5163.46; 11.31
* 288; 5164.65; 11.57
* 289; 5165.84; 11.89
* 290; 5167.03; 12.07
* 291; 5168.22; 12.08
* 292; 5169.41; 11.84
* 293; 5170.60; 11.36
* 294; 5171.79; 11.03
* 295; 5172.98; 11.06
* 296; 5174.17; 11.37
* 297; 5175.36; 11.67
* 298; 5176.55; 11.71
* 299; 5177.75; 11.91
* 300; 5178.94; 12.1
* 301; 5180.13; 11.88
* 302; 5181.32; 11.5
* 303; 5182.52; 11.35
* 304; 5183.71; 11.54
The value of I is 0.11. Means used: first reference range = 15.9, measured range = 12.8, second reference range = 11.9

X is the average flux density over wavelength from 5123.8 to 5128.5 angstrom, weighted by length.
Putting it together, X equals 12.1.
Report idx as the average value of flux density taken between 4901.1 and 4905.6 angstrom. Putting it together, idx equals 32.6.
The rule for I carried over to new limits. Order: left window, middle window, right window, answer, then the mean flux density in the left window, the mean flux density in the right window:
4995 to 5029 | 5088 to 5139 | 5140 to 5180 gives 0.14 mag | 18.1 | 11.8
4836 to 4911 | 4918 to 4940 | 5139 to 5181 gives -0.19 mag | 23.7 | 11.8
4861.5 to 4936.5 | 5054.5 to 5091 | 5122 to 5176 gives 0.16 mag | 27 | 11.9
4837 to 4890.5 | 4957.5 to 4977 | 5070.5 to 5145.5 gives -0.19 mag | 19.6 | 12.4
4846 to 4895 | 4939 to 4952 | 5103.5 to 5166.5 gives -0.20 mag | 22.4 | 12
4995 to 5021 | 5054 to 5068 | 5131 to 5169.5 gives 0.05 mag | 18.3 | 11.9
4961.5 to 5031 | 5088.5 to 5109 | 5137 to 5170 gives 0.18 mag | 19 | 11.8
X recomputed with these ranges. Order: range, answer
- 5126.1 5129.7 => 12.4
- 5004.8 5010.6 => 19.6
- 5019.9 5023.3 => 16.7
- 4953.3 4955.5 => 21.8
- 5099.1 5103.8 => 10.2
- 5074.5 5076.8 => 14.6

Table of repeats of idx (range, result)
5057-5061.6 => 15.7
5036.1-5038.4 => 17.1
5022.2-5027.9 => 17.7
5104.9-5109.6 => 12.5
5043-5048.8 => 15.7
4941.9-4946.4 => 23.8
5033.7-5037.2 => 17.1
